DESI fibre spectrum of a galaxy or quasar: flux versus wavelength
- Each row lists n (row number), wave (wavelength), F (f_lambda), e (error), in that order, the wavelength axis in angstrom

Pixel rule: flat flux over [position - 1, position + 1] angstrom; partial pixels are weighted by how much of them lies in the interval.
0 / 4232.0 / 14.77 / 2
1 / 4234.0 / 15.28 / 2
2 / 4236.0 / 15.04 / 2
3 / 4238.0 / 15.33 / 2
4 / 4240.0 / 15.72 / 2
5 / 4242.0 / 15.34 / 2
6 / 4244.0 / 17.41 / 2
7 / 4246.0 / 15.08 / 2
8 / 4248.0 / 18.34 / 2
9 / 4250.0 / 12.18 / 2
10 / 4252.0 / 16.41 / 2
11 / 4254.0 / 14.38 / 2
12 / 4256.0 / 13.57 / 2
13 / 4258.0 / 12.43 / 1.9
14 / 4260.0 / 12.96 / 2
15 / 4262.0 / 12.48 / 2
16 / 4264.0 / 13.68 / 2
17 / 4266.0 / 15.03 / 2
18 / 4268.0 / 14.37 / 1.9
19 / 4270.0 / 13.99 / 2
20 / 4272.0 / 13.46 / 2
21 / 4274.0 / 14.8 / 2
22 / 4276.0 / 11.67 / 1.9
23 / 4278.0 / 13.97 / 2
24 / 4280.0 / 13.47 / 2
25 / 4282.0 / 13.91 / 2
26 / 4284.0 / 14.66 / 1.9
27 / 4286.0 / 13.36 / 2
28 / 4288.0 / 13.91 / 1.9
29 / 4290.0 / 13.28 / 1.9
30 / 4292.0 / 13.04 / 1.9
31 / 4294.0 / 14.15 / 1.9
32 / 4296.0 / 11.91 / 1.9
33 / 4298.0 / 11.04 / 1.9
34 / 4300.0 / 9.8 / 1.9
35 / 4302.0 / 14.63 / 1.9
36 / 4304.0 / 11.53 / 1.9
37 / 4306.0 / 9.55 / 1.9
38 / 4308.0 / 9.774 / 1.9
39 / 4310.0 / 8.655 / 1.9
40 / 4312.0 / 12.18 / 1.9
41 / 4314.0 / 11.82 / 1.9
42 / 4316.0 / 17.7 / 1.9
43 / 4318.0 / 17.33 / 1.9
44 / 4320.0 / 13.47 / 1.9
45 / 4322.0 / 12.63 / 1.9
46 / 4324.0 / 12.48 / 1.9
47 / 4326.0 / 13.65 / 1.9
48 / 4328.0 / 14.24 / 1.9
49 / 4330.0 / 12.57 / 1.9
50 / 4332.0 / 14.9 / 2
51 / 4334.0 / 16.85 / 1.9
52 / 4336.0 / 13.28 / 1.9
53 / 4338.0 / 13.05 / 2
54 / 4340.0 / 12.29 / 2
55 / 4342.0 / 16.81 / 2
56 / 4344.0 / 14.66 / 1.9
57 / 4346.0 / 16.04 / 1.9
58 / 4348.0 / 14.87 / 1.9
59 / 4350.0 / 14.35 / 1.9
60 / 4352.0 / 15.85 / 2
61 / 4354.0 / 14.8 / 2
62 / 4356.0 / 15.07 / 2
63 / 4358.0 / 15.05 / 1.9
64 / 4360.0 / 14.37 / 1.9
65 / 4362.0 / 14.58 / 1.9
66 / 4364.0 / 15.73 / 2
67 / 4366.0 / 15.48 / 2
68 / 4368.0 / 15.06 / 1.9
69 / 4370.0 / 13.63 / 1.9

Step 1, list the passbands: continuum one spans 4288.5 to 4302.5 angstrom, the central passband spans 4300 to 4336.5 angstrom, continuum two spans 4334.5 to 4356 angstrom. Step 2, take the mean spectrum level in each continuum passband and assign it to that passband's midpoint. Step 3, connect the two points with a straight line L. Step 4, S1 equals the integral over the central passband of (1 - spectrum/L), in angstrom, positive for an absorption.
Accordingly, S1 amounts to 1.21 angstrom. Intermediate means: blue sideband 12.5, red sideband 14.7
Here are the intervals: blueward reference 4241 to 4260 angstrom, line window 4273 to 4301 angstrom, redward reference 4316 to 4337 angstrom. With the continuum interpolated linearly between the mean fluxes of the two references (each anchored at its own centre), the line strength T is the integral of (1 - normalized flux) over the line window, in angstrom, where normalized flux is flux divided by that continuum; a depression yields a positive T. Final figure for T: 3.0 angstrom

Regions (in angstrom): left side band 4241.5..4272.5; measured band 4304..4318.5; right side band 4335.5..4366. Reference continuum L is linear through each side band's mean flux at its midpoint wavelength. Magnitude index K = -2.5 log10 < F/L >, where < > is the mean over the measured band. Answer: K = 0.20 mag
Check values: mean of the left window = 14.4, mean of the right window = 14.8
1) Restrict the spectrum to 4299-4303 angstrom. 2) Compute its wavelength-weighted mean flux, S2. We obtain 12.2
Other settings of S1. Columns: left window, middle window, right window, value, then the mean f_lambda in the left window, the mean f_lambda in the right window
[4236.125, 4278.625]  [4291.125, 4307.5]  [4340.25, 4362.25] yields 3.1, 14.4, 15.1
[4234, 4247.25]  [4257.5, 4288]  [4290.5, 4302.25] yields 0.2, 15.7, 12.3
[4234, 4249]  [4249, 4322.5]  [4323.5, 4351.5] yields 10.0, 16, 14.3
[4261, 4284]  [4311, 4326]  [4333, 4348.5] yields 0.5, 13.8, 14.7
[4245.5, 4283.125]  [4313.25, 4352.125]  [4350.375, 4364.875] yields 0.9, 14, 15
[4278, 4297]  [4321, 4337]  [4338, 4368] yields 0.7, 13.5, 14.9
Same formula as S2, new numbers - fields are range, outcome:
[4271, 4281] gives 13.5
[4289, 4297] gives 13.1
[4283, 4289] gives 14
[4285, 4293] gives 13.4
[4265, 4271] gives 14.5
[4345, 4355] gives 15.2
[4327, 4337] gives 14.4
